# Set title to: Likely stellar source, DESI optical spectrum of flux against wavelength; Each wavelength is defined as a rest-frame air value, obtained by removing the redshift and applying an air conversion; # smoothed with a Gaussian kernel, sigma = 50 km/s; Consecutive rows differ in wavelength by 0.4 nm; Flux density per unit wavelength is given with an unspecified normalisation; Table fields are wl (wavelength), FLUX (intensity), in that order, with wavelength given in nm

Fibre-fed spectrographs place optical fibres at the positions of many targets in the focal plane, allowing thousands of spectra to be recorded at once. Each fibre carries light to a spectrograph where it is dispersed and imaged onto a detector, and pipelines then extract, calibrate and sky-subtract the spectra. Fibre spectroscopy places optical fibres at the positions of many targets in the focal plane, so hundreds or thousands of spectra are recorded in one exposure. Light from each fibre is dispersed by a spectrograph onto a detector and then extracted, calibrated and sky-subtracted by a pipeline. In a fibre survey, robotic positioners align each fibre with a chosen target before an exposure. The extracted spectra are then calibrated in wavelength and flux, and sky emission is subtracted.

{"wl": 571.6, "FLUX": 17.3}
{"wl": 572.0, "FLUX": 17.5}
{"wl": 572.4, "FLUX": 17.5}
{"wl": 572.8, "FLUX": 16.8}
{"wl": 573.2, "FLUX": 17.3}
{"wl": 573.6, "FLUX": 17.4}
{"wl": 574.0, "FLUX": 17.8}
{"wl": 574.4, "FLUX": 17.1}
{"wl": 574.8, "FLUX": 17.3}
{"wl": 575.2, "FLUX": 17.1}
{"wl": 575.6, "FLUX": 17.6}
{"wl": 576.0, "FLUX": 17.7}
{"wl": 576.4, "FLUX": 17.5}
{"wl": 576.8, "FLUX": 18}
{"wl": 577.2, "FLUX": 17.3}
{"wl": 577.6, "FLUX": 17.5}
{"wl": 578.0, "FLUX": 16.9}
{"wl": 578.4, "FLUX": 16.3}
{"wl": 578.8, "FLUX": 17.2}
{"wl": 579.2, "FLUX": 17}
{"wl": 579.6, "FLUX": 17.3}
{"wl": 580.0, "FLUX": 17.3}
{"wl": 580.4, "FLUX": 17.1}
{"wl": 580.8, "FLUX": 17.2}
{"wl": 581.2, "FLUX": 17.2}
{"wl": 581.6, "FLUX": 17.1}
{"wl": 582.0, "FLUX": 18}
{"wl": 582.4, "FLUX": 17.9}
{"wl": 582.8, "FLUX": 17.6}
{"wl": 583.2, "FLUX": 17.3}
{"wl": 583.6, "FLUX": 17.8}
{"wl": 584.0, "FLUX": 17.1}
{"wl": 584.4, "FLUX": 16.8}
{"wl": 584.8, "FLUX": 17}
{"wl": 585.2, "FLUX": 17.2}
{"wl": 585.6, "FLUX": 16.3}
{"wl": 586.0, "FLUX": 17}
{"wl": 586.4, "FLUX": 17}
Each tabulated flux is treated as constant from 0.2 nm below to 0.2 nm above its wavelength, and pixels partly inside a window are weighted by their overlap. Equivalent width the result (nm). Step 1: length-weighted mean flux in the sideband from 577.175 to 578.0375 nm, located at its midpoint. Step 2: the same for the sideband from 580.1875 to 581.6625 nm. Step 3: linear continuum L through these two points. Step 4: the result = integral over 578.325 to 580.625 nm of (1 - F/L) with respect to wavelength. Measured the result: 0.02 nm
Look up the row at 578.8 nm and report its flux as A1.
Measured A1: 17.2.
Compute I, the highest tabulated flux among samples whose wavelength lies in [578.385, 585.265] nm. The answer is 18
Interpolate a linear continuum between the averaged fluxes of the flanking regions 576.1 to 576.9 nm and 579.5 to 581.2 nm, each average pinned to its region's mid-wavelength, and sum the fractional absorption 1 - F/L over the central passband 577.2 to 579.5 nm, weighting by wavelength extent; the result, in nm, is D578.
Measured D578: 0.06 nm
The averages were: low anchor 17.7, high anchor 17.2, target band 17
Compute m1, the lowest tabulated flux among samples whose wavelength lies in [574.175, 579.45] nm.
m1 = 16.3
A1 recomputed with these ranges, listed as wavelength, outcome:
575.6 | 17.6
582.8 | 17.6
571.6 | 17.3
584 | 17.1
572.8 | 16.8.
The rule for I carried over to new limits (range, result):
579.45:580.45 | 17.3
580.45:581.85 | 17.2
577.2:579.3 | 17.5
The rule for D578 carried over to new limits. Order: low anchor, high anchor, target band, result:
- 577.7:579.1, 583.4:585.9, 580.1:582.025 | -0.04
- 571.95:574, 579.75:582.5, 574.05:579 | 0.01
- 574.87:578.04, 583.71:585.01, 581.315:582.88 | -0.04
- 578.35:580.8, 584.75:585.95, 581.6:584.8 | -0.10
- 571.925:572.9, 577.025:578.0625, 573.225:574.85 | -0.01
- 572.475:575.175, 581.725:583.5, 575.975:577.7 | -0.02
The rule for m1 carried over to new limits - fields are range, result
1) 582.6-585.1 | 16.8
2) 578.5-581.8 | 17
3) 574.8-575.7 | 17.1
